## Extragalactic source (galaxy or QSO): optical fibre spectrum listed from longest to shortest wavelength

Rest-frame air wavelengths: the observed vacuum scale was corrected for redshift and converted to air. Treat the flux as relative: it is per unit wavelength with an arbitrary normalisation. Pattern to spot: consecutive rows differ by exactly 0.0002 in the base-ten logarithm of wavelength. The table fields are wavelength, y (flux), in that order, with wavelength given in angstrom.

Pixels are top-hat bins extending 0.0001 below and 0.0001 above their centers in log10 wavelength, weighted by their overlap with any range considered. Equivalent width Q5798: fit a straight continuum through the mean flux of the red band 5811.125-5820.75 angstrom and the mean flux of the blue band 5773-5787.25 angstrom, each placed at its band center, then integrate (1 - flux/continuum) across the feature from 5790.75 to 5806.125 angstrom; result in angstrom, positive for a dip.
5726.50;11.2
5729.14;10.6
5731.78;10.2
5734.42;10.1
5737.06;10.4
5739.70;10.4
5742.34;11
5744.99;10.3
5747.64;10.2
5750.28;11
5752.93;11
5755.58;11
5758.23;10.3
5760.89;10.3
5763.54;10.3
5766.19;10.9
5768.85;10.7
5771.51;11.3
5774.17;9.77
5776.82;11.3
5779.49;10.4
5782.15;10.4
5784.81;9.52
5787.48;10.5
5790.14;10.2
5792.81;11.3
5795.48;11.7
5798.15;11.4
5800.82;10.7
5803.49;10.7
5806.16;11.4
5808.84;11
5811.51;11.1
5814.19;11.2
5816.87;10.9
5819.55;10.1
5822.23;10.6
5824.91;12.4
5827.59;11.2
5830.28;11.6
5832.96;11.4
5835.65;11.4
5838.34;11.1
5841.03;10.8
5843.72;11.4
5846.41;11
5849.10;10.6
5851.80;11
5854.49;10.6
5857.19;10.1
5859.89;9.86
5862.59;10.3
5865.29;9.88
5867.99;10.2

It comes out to -0.8 angstrom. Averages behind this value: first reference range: 10.3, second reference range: 10.8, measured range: 11.1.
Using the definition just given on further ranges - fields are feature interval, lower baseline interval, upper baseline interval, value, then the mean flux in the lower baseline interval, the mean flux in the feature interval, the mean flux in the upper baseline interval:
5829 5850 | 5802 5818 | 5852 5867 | -1.2 angstrom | 11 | 11.2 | 10.2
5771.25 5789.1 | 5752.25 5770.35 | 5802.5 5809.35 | 0.7 angstrom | 10.6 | 10.4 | 11.1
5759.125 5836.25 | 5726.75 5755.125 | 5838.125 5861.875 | -1.8 angstrom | 10.6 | 10.9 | 10.7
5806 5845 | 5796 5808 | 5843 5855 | -0.6 angstrom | 11.1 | 11.2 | 10.9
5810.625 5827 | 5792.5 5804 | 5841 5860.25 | -0.1 angstrom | 11.2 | 11.1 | 10.7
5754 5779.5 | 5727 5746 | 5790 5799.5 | 0.6 angstrom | 10.5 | 10.6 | 11.3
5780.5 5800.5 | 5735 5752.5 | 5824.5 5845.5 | 0.5 angstrom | 10.6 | 10.7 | 11.4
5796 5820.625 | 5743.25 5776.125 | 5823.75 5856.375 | -0.1 angstrom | 10.6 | 11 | 11.2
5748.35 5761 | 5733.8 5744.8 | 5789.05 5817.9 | -0.1 angstrom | 10.5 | 10.7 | 11.1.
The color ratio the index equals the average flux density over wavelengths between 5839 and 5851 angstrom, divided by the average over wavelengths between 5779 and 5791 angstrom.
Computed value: 1.07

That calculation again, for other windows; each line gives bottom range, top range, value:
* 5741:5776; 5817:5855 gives 1.04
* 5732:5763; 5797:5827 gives 1.05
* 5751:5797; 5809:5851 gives 1.04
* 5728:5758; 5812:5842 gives 1.06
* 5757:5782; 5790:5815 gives 1.05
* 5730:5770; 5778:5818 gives 1.03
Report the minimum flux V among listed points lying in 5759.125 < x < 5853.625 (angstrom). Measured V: 9.52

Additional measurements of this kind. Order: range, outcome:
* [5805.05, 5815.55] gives 11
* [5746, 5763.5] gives 10.2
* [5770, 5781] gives 9.77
